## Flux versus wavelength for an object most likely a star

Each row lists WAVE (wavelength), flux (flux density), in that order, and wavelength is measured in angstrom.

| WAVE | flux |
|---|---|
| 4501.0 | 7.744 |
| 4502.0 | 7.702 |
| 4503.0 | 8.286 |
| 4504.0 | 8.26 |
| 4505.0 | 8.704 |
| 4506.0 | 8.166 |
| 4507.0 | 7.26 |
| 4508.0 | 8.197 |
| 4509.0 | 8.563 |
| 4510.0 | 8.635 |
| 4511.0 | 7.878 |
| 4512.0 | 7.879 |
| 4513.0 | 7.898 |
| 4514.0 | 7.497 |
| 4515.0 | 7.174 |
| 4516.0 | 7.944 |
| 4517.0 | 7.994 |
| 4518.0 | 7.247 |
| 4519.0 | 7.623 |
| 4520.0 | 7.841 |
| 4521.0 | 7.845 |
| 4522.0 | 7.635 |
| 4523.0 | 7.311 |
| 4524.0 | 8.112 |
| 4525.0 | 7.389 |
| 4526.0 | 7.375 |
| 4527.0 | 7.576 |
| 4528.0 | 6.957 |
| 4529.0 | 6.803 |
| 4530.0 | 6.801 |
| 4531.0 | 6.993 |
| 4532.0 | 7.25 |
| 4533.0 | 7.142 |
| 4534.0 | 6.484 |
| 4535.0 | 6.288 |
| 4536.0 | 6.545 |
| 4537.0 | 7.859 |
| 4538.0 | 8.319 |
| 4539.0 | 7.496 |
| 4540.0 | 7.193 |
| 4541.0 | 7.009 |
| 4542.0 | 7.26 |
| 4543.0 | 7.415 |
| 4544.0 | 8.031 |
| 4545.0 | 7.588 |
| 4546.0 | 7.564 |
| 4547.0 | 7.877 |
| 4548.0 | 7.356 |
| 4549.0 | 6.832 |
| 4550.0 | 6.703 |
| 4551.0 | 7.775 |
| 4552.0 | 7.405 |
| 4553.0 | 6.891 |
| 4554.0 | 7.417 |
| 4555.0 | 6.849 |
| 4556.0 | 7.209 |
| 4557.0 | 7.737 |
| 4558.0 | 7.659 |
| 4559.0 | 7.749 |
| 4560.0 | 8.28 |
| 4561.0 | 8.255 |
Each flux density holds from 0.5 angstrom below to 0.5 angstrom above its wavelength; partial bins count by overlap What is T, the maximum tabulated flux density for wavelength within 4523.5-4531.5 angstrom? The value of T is 8.112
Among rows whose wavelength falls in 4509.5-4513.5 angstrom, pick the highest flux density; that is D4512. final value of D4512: 8.635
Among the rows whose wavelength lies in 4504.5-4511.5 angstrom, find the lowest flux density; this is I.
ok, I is 7.26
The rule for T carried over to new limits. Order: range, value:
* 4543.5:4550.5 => 8.031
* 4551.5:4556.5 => 7.417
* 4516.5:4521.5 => 7.994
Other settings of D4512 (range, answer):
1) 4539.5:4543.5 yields 7.415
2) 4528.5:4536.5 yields 7.25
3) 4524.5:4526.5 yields 7.389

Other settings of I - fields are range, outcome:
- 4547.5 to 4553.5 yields 6.703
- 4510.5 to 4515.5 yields 7.174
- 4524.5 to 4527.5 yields 7.375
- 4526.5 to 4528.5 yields 6.957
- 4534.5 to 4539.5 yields 6.288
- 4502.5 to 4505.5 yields 8.26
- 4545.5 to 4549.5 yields 6.832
